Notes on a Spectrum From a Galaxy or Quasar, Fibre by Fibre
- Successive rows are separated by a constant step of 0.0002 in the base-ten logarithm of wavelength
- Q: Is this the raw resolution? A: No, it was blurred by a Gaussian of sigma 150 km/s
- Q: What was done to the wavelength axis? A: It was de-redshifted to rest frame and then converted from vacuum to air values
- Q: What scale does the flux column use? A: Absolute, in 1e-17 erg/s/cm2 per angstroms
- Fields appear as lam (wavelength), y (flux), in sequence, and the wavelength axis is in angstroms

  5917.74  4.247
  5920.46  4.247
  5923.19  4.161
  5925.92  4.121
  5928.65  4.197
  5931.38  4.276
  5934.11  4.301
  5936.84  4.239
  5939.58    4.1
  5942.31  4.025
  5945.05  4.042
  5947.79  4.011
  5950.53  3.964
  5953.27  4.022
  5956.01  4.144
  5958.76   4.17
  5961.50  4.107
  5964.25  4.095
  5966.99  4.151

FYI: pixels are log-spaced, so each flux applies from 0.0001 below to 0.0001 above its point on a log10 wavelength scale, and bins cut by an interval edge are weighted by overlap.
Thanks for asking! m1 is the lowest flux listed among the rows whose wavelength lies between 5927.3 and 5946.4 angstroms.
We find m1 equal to 4.025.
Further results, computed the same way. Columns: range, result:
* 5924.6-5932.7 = 4.121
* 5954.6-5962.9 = 4.107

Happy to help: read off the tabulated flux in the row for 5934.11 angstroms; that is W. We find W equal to 4.301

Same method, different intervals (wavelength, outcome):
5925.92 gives 4.121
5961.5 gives 4.107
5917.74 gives 4.247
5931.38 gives 4.276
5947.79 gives 4.011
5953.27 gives 4.022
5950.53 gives 3.964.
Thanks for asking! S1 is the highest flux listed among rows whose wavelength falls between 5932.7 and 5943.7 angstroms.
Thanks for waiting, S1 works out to 4.301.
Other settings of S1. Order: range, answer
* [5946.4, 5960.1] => 4.17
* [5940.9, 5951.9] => 4.042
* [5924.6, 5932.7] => 4.276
